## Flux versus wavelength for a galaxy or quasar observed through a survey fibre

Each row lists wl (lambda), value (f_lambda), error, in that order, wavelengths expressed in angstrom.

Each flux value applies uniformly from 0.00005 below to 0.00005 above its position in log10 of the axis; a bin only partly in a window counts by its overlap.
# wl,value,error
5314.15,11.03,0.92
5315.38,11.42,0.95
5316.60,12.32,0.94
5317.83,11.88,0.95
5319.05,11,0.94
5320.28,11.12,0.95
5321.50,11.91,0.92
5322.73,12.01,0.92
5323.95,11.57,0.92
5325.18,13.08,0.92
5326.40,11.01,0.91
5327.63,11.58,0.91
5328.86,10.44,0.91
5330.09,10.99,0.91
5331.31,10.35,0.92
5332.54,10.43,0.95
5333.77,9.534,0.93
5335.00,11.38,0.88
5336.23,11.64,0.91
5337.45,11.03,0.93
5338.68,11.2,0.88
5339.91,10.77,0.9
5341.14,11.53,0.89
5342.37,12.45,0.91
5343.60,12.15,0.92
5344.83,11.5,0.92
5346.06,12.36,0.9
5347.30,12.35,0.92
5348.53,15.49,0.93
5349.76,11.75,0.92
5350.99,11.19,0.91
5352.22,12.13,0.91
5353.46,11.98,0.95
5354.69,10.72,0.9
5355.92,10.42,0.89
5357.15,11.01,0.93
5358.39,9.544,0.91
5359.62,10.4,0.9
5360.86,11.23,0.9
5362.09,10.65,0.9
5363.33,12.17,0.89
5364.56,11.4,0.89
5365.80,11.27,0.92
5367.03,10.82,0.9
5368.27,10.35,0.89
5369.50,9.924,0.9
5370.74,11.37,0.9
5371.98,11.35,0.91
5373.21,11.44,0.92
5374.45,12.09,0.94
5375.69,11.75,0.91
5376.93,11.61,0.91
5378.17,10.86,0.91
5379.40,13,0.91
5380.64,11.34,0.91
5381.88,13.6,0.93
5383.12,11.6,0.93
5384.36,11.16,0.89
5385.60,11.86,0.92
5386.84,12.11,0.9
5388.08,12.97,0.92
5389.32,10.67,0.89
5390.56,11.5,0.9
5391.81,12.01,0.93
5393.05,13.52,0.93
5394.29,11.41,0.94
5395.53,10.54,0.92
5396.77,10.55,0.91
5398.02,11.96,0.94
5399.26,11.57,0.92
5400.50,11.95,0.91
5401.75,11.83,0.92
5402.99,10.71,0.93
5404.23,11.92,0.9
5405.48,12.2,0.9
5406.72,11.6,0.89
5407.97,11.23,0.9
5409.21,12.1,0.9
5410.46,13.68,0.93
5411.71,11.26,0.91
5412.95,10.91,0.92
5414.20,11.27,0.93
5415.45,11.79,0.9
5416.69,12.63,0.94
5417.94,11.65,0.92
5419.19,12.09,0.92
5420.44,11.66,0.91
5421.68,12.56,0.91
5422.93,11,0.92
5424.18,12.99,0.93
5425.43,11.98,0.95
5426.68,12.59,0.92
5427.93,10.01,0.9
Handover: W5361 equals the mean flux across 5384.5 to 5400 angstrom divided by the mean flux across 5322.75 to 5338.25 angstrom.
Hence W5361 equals 1.05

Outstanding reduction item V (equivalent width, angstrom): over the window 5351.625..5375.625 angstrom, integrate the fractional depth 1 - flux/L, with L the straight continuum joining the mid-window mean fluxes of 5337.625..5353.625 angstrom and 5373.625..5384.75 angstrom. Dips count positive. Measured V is 1.8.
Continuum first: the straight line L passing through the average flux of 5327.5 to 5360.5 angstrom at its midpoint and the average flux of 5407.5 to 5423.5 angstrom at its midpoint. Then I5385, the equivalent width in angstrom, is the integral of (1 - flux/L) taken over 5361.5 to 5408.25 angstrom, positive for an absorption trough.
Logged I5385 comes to 0.2 angstrom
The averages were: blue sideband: 11.3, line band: 11.6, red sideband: 11.8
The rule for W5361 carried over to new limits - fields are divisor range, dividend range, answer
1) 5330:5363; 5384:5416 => 1.03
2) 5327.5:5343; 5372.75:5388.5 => 1.08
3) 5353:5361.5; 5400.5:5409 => 1.08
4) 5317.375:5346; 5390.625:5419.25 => 1.03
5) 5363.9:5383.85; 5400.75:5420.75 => 1.03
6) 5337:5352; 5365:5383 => 0.96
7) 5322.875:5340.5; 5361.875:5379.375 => 1.02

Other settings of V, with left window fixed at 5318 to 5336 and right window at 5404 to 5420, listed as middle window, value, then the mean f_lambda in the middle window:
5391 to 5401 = 0.05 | 11.7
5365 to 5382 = 0.21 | 11.4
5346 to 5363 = -0.13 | 11.5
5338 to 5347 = -0.32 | 11.7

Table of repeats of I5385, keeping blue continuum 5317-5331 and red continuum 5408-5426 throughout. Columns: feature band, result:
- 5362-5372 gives 0.6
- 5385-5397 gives 0.1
